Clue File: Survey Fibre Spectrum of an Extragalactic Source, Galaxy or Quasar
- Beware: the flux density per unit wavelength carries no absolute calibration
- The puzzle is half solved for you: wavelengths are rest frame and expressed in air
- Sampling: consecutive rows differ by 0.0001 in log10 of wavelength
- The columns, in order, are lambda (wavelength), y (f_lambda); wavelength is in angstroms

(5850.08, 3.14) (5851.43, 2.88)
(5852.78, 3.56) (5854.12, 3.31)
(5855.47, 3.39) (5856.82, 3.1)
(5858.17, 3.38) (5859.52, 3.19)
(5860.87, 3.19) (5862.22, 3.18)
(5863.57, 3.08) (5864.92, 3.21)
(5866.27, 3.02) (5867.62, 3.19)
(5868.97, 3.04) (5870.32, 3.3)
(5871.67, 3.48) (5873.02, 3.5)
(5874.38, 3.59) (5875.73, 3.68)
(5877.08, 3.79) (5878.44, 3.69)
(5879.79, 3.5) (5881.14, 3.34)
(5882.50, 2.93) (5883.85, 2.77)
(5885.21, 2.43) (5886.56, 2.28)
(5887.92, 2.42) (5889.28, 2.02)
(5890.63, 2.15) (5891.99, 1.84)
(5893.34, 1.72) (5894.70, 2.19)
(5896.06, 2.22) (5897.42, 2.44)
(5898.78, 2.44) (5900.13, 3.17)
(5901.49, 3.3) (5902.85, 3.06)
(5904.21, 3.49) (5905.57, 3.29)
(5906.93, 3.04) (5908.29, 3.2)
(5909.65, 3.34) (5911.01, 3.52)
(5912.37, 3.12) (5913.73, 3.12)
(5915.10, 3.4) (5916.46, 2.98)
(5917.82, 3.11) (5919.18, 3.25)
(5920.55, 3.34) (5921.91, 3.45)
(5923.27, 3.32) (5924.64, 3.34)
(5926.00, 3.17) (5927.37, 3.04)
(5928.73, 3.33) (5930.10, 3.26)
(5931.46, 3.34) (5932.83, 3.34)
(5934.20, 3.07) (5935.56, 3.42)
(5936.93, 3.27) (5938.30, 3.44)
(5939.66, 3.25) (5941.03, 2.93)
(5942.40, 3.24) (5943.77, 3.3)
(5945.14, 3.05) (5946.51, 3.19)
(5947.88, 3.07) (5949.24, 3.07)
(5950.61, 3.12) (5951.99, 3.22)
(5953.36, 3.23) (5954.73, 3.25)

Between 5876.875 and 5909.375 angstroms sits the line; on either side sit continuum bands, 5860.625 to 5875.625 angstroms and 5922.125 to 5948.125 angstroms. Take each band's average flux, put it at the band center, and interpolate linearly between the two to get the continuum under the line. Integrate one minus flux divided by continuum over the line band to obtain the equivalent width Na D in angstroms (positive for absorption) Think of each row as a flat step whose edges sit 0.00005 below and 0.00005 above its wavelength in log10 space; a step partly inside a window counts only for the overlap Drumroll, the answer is 4.8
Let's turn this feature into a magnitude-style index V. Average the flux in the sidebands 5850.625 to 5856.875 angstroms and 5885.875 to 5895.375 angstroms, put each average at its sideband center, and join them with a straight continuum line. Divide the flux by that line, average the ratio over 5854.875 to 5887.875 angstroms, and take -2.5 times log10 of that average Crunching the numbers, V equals -0.19 mag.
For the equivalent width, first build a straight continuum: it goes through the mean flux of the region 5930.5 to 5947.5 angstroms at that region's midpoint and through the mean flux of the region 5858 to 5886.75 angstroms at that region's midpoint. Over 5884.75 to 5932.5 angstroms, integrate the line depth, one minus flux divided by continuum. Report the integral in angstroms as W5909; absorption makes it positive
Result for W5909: 4.5 angstroms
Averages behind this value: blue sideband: 3.23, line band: 2.92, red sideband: 3.23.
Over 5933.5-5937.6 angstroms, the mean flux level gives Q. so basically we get 3.25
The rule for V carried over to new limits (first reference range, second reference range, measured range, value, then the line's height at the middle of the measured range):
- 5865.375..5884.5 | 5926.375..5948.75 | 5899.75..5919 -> 0.017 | 3.28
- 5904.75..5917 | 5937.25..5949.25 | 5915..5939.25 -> -0.021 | 3.2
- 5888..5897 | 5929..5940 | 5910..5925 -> -0.170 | 2.8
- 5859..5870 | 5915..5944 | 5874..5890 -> 0.051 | 3.17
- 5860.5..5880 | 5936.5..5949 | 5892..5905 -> 0.243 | 3.3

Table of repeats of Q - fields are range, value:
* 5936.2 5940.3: 3.32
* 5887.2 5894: 2.03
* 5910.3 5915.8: 3.29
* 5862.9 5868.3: 3.13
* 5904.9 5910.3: 3.22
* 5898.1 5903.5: 3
